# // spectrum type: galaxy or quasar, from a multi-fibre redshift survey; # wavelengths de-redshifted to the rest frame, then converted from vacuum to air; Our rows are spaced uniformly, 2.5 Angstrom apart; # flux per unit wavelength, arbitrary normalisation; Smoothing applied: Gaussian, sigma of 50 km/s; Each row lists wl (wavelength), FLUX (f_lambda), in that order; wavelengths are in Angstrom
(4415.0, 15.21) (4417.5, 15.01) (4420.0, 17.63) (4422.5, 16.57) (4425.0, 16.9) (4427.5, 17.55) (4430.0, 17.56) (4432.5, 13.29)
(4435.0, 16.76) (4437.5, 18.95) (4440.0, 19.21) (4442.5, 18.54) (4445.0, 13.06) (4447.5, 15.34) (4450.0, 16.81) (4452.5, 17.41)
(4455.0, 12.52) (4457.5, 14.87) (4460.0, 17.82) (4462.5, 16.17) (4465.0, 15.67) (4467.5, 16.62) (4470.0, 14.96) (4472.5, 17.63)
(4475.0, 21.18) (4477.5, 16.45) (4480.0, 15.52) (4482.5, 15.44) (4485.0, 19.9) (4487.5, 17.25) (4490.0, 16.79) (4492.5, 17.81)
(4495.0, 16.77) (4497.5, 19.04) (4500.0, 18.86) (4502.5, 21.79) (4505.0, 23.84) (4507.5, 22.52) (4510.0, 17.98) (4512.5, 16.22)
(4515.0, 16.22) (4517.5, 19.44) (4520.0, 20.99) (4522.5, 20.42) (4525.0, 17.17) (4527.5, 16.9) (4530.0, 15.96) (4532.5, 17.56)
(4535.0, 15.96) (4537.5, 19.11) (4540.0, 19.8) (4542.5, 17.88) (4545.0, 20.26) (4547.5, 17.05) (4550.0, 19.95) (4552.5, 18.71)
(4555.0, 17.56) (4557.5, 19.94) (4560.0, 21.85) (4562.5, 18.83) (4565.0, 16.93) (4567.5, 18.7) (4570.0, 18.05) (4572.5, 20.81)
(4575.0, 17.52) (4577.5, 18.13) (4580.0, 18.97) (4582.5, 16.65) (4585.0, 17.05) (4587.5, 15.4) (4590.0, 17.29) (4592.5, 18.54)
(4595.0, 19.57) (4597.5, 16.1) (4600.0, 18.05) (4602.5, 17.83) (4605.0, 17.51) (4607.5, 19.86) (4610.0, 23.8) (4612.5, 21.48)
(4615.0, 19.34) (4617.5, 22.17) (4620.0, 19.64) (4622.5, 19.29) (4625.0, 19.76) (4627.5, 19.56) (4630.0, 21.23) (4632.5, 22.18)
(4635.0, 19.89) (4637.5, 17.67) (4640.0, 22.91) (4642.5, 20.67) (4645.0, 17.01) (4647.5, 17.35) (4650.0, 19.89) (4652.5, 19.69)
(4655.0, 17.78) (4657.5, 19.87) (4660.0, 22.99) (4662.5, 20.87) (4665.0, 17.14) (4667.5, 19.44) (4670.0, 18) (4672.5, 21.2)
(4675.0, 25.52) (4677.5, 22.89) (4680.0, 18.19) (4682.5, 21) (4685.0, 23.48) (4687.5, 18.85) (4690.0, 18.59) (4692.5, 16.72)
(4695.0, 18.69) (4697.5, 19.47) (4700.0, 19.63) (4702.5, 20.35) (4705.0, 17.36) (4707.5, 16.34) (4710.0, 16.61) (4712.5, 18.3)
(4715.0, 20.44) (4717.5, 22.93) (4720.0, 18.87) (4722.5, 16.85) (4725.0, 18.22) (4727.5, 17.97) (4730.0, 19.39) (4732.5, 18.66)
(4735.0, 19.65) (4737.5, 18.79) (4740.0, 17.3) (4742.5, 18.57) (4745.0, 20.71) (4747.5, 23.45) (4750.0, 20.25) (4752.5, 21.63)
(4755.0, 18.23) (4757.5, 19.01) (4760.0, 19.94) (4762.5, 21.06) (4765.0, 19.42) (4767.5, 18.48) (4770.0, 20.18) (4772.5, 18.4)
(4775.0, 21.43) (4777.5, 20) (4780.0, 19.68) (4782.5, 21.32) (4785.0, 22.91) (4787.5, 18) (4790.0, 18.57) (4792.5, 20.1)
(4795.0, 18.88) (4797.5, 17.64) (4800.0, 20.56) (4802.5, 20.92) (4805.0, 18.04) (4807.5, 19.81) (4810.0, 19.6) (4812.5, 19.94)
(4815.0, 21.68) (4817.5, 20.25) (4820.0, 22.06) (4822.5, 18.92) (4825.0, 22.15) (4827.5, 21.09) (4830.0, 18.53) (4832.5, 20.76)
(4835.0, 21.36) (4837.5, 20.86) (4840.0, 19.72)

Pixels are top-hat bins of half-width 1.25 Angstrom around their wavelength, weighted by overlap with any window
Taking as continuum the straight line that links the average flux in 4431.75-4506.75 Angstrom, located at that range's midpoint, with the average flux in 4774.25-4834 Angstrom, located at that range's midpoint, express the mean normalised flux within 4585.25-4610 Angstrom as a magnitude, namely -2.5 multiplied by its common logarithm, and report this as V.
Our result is 0.02 mag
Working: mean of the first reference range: 17.3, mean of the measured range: 18.1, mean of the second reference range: 20.1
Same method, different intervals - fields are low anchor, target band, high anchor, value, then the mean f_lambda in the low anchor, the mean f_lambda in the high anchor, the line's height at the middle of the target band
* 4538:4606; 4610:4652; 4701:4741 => -0.09 mag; 18.3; 18.6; 18.5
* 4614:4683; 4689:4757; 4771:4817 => 0.05 mag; 20.1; 19.9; 20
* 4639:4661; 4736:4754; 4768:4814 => -0.02 mag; 19.7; 19.8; 19.8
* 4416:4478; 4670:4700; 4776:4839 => -0.08 mag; 16.6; 20.1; 18.9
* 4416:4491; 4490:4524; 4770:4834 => -0.13 mag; 16.6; 20.1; 17.2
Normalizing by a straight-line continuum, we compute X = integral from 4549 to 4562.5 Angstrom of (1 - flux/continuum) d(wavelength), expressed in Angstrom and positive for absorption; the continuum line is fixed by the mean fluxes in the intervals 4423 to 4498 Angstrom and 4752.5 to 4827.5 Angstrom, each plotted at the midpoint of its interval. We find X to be -1.4 Angstrom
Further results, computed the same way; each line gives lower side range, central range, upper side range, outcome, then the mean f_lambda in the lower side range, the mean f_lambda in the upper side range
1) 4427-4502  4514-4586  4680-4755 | -3.0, 16.9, 19.2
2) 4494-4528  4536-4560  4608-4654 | 0.6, 19.2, 20.2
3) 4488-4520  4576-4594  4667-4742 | 1.6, 19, 19.3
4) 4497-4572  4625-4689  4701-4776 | -3.6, 18.9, 19.3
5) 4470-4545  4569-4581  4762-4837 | 0.0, 18.3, 20.1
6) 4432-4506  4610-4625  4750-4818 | -1.8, 17.2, 19.8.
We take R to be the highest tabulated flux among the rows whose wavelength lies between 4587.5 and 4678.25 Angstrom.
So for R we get 25.52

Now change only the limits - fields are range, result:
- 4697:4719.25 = 22.93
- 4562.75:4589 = 20.81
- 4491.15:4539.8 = 23.84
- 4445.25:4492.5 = 21.18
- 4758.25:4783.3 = 21.43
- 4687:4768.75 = 23.45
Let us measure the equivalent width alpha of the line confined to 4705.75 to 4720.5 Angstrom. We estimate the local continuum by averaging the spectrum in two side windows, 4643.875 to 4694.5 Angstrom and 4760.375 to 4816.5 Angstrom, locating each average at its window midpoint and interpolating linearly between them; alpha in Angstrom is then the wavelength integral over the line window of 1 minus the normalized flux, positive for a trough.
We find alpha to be 0.7 Angstrom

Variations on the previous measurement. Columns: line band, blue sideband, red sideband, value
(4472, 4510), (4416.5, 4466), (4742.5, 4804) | -3.99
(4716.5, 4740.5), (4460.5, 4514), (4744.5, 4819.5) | 0.95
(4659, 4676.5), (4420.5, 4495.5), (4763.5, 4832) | -1.88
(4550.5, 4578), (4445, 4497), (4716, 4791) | -1.97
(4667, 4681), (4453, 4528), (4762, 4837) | -1.35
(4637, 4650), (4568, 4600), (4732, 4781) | -0.53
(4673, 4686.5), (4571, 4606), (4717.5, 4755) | -2.38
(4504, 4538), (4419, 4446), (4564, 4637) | -0.99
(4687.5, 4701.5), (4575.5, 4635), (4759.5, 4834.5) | 0.62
